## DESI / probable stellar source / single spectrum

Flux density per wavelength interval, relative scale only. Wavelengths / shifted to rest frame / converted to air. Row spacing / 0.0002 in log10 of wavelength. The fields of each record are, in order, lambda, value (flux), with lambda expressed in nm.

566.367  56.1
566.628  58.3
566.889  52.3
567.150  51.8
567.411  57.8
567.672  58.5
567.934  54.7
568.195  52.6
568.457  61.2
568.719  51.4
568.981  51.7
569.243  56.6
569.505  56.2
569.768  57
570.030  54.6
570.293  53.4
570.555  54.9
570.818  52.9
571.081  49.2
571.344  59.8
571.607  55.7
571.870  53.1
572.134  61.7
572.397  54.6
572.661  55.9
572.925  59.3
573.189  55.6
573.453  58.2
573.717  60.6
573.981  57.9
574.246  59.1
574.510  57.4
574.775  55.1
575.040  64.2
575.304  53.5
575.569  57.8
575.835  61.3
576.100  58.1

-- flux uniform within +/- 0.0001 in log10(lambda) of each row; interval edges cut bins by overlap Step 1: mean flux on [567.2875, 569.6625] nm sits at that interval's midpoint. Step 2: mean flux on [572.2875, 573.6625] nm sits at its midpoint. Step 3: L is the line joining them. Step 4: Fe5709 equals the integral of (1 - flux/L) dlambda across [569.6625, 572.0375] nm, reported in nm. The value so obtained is 0.07 nm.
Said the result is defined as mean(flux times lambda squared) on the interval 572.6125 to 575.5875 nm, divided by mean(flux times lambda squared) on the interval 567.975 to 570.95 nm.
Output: 1.08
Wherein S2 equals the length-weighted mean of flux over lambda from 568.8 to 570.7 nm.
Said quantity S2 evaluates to 54.8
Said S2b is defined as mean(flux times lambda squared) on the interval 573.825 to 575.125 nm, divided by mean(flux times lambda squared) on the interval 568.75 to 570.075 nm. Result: 1.1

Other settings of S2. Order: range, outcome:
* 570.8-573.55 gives 56.1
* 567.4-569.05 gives 55.4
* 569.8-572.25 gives 55.1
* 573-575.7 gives 58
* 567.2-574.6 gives 56.1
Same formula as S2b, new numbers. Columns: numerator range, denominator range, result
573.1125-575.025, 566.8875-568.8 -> 1.07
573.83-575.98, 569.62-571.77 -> 1.08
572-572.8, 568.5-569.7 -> 1.06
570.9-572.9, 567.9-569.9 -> 1.02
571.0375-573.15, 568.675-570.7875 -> 1.04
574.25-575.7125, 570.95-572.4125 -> 1.05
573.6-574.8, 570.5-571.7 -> 1.08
